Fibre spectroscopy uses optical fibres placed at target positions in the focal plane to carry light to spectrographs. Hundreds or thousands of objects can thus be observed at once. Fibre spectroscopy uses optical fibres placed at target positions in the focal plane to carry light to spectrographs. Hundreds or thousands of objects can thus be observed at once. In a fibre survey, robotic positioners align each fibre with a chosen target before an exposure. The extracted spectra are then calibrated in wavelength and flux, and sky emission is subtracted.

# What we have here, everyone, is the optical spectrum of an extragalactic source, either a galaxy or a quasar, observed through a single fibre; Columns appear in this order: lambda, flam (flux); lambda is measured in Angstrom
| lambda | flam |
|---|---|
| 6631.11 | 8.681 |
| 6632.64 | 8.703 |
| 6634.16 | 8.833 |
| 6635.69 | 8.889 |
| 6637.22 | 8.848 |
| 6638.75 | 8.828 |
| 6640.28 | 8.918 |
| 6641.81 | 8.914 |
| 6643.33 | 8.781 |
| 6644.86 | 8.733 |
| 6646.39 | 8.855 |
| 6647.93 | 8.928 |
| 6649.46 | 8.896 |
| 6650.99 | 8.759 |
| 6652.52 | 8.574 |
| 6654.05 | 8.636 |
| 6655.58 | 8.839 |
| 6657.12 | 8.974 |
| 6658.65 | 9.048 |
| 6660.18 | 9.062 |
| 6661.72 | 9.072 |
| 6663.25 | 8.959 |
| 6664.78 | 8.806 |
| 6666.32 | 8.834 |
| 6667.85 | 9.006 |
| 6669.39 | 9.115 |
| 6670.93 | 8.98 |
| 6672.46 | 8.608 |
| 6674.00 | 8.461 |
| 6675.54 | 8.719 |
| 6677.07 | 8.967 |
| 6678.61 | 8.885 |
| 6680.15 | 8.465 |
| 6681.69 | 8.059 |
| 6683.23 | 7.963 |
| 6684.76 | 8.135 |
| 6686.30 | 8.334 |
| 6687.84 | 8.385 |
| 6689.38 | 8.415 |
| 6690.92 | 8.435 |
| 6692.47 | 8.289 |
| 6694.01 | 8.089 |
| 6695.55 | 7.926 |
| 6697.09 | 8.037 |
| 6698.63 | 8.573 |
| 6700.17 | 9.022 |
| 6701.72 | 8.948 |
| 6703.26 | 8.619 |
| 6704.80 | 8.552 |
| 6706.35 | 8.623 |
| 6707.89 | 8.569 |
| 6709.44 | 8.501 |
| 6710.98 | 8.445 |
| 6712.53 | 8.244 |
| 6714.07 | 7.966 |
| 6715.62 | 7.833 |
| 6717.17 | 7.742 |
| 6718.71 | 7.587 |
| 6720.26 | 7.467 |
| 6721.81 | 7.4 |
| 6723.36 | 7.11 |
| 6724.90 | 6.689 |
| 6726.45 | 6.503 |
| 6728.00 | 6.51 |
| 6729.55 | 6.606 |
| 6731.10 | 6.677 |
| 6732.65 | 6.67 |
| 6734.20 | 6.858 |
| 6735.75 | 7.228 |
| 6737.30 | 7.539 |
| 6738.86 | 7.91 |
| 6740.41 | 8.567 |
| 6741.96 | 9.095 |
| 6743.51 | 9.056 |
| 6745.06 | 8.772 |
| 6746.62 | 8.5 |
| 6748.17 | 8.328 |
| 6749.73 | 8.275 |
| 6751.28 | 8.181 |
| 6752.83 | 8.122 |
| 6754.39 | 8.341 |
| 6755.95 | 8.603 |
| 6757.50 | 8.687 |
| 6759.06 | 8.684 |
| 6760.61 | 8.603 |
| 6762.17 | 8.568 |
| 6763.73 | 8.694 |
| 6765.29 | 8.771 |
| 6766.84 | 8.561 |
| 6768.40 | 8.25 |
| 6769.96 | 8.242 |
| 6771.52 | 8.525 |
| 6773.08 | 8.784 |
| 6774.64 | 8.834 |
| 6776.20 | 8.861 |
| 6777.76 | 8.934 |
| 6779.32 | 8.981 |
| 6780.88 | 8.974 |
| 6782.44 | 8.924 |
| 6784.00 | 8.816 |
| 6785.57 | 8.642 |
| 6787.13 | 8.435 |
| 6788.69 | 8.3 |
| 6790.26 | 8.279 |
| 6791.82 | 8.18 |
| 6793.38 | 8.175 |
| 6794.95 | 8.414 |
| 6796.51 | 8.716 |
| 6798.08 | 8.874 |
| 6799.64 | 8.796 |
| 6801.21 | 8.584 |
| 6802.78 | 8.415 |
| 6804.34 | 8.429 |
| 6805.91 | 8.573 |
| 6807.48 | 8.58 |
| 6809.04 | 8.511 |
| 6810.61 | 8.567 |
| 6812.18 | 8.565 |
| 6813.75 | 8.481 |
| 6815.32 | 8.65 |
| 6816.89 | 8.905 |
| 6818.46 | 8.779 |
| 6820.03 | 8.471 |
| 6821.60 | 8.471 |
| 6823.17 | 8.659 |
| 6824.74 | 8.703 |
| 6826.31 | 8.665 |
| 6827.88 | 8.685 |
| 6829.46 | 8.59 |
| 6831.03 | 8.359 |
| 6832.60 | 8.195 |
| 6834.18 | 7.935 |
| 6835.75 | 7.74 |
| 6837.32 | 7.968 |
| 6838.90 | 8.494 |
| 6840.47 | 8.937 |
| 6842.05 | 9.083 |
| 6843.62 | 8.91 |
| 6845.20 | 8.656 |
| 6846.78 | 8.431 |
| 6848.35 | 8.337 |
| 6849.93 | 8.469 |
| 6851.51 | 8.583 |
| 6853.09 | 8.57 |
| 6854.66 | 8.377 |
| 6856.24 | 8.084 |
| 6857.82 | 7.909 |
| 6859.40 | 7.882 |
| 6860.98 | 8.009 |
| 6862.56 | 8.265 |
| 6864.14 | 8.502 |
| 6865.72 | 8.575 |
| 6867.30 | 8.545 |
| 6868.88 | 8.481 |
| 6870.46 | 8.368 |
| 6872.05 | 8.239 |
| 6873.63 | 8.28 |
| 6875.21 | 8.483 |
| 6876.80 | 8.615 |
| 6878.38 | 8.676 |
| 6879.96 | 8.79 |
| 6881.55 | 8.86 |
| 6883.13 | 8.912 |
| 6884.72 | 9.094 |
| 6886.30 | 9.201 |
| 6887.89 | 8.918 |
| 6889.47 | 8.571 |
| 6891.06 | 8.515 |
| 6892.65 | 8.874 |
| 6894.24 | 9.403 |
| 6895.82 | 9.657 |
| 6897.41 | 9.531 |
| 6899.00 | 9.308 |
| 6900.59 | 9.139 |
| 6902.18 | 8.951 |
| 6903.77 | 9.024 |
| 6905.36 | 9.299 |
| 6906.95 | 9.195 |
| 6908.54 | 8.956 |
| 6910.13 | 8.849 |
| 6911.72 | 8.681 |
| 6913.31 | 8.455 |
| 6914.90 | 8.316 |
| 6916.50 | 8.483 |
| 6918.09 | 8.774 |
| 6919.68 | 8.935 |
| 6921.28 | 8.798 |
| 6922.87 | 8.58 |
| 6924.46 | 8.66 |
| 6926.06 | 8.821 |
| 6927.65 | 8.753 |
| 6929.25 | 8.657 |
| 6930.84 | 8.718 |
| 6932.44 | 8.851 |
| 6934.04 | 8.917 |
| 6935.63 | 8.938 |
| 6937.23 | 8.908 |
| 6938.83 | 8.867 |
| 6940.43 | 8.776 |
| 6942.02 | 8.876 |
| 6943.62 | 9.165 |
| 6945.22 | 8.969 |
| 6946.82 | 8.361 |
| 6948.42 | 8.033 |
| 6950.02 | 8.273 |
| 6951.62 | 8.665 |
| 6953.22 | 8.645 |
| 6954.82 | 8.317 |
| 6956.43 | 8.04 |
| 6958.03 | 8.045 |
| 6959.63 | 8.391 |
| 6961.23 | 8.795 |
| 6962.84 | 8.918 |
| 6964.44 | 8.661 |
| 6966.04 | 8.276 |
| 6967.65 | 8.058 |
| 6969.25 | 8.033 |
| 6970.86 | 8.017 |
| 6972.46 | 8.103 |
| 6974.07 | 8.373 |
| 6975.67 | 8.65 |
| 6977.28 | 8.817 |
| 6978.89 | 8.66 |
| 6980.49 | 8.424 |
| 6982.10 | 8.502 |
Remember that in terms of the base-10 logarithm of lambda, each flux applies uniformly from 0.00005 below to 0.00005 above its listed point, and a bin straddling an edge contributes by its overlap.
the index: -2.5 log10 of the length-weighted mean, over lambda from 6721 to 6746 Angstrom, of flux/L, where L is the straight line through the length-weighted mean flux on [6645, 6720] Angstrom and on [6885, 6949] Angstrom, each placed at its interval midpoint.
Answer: 0.158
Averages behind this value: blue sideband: 8.55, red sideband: 8.87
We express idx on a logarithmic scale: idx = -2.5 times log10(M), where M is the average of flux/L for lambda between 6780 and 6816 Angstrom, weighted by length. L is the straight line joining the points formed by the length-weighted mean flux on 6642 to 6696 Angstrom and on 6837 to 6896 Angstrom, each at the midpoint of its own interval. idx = 0.01 mag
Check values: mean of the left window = 8.66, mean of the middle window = 8.56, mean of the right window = 8.59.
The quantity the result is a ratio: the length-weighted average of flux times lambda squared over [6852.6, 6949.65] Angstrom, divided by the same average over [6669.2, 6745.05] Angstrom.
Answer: 1.1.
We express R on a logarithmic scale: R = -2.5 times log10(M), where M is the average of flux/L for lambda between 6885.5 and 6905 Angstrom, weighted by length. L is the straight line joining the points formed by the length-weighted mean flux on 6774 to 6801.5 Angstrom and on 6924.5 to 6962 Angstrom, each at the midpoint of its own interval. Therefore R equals -0.06 mag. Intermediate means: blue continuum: 8.65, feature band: 9.1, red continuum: 8.64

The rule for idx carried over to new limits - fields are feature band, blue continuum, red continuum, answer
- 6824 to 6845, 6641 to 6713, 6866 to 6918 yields 0.04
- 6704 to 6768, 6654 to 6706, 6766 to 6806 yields 0.08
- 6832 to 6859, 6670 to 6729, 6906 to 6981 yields 0.01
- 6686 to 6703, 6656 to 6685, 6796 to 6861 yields 0.04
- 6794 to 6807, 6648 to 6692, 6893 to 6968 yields 0.02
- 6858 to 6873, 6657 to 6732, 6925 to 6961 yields 0.03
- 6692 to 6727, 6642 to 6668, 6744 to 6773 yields 0.08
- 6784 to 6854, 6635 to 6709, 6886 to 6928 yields 0.04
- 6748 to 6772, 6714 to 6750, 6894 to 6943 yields -0.09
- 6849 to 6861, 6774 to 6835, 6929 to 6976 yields 0.04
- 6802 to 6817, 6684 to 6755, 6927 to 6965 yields -0.04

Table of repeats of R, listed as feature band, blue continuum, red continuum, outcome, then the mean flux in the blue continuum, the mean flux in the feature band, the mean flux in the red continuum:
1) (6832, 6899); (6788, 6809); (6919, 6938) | 0.01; 8.49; 8.58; 8.79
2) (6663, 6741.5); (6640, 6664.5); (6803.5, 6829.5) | 0.09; 8.87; 8.09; 8.61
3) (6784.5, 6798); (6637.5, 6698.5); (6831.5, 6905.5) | 0.03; 8.66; 8.42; 8.62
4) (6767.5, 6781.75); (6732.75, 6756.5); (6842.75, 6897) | -0.06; 8.18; 8.71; 8.6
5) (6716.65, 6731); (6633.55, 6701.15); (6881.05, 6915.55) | 0.24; 8.68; 7.04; 8.99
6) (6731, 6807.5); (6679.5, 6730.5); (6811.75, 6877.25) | -0.03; 8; 8.43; 8.45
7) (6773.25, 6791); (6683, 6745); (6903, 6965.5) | -0.07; 7.94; 8.73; 8.7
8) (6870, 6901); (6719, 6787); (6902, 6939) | -0.03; 8.15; 8.87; 8.8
